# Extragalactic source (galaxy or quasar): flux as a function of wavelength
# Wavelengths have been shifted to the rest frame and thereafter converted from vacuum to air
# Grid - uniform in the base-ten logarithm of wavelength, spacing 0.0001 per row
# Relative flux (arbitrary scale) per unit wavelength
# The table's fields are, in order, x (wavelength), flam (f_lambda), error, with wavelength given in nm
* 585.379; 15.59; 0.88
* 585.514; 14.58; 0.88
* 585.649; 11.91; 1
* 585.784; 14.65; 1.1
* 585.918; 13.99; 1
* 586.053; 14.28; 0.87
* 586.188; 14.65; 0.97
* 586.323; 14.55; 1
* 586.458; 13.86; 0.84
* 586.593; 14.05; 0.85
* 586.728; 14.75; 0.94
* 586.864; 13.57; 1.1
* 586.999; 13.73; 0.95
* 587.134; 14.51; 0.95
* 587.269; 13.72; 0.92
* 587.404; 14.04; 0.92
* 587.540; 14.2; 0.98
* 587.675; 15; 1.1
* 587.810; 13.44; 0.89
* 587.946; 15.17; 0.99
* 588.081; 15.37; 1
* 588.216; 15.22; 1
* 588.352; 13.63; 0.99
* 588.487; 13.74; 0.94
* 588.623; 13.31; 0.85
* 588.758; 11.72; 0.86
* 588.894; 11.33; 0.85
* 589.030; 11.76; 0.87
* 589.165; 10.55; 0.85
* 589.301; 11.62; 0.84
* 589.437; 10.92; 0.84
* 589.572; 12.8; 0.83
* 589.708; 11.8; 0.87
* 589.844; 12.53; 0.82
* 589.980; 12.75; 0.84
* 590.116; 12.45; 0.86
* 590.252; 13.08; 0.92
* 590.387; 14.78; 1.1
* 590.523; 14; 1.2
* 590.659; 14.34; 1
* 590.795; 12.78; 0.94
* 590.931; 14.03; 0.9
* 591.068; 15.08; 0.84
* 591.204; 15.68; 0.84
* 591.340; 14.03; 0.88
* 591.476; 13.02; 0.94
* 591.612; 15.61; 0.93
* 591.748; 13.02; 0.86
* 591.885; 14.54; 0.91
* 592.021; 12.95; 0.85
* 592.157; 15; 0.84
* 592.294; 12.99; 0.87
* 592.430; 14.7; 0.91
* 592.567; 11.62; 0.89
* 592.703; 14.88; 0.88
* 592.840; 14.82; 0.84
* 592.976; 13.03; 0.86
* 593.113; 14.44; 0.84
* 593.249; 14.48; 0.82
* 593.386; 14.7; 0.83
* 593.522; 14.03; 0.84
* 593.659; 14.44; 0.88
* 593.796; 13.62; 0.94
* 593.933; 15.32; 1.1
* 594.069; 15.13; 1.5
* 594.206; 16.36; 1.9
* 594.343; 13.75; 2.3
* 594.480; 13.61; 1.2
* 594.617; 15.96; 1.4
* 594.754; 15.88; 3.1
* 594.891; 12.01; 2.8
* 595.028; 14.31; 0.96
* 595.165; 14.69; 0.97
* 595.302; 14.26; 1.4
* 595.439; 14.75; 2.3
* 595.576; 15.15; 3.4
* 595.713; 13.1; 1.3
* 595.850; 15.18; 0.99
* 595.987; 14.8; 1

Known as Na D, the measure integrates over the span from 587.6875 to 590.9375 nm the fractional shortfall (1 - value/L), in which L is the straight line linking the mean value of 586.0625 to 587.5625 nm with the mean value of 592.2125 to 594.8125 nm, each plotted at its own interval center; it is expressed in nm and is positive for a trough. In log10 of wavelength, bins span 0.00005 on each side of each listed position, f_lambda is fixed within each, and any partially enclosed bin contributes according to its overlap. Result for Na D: 0.27 nm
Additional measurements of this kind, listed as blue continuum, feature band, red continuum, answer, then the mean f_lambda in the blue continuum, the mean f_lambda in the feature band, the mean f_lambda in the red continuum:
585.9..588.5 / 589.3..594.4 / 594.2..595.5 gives 0.19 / 14.3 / 13.8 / 14.5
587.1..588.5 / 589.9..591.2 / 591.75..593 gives 0.02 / 14.4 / 13.8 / 13.8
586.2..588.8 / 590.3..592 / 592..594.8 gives 0.01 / 14.1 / 14.2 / 14.4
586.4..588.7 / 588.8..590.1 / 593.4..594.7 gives 0.23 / 14.2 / 11.8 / 14.7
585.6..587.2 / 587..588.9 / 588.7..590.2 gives -0.15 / 14.1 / 14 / 11.8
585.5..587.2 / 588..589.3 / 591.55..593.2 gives 0.10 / 14.1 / 12.9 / 14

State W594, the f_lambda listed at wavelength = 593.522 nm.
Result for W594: 14.03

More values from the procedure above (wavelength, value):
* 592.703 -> 14.88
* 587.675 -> 15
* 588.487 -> 13.74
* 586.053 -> 14.28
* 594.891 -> 12.01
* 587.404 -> 14.04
